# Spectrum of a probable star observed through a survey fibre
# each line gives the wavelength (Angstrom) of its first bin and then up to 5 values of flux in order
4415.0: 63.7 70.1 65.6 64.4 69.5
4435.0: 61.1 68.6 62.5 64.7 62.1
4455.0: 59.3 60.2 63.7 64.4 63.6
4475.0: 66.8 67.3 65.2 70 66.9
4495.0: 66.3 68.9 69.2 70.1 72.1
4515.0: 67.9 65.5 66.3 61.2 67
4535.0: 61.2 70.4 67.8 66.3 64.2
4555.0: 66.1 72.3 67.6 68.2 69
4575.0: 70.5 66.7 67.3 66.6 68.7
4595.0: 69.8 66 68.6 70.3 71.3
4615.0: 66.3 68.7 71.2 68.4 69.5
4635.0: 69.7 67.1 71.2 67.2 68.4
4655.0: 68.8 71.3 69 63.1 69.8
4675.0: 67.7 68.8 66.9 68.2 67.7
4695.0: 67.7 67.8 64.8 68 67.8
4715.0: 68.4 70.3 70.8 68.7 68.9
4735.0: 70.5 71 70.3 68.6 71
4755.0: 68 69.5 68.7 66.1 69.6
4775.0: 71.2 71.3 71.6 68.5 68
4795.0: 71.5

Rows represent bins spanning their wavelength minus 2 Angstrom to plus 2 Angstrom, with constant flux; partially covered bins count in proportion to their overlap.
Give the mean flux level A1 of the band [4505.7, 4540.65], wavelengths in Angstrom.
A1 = 66.8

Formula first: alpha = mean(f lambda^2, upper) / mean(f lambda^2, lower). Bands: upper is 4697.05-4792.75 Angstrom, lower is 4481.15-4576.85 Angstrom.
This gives 1.1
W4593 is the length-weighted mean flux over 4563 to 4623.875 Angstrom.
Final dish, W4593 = 68.5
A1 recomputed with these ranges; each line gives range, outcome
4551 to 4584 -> 68.2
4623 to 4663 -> 69.2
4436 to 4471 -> 63.2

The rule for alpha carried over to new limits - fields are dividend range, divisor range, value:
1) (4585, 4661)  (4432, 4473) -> 1.18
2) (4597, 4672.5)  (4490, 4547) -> 1.08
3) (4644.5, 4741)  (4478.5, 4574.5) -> 1.09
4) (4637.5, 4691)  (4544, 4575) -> 1.05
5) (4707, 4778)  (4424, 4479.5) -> 1.23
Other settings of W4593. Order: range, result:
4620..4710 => 68.3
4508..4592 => 67.3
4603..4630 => 69.3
